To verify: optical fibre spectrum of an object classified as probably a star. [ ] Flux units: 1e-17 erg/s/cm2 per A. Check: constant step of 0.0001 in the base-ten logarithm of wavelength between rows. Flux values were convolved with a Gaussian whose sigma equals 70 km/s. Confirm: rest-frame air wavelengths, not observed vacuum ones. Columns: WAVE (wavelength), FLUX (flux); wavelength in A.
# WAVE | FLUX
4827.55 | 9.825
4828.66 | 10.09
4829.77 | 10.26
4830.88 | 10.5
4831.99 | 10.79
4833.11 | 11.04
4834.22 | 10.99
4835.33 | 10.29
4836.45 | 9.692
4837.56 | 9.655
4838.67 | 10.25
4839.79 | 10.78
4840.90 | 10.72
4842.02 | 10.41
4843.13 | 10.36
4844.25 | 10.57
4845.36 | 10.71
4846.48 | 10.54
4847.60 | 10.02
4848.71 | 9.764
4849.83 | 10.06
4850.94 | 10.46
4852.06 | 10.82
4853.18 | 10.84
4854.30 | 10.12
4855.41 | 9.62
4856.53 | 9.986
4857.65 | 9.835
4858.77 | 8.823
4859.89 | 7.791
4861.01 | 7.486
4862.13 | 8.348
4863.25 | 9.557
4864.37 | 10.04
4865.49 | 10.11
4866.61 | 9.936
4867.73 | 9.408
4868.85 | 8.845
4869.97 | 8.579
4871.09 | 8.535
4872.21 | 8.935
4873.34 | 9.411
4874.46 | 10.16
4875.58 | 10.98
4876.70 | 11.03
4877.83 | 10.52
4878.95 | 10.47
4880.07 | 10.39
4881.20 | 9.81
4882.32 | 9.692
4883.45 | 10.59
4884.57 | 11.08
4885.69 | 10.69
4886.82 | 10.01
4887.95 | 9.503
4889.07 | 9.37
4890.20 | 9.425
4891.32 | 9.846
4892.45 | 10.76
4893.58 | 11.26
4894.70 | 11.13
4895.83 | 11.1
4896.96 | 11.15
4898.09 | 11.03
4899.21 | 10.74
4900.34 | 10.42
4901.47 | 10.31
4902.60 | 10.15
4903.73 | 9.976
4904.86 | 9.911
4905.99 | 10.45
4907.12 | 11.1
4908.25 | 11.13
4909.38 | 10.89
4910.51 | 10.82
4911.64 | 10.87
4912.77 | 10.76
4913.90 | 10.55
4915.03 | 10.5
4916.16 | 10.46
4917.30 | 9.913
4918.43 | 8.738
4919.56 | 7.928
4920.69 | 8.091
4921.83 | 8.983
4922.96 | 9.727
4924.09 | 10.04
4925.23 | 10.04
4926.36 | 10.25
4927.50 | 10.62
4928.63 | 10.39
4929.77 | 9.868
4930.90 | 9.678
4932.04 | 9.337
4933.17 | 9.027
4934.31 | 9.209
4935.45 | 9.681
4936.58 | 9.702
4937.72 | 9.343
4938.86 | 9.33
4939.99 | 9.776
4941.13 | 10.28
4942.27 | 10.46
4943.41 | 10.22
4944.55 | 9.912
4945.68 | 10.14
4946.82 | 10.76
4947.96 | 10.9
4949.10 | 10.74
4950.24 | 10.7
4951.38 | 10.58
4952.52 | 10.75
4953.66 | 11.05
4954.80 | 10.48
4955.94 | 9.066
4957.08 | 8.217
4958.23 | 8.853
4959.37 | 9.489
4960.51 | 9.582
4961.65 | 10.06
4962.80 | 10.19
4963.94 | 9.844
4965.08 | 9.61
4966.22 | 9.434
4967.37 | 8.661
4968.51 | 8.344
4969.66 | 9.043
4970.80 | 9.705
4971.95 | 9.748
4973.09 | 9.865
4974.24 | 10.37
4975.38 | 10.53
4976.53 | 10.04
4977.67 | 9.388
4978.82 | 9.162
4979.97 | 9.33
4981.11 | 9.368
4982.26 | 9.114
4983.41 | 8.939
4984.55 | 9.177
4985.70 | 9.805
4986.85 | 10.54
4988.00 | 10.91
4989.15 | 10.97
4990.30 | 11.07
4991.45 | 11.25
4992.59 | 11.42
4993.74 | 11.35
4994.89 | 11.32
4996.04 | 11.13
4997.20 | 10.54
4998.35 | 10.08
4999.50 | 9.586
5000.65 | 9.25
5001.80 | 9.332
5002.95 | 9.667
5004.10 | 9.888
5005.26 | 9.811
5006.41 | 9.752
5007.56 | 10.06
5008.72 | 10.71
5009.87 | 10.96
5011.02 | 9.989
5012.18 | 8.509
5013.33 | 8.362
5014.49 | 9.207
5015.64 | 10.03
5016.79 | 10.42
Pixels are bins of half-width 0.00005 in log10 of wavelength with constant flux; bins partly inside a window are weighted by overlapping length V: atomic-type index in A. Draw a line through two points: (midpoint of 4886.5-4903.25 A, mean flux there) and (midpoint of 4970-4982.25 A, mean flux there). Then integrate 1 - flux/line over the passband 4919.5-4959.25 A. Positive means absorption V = 0.7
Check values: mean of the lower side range 10.4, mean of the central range 9.85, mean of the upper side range 9.71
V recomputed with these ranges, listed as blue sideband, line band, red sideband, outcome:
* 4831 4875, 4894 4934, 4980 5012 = -0.7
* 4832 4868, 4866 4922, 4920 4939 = -2.1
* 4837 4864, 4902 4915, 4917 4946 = -1.2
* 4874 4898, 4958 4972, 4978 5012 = 1.1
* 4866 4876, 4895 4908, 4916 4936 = -1.5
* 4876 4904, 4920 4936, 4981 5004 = 1.1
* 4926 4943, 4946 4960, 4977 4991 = -0.5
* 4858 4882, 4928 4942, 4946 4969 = 0.2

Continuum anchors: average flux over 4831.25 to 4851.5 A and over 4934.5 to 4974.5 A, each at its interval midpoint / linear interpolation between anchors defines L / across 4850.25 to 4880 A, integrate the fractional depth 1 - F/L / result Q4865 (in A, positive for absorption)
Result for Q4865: 1.8 A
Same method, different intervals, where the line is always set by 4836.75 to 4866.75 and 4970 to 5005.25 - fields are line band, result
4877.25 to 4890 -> -0.28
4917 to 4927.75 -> 0.66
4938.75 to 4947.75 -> -0.14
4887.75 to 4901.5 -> -0.73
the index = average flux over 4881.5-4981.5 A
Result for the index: 10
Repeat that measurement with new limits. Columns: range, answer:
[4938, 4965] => 10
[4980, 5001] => 10.3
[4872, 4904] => 10.4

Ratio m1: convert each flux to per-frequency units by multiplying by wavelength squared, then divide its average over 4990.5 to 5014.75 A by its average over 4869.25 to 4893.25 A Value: 1.1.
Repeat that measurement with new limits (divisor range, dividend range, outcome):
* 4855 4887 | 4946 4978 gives 1.06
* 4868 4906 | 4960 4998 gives 1.02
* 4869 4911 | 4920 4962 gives 0.98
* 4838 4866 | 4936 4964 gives 1.05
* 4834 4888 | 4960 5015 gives 1.05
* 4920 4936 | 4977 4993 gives 1.07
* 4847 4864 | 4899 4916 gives 1.13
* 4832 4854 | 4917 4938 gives 0.94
